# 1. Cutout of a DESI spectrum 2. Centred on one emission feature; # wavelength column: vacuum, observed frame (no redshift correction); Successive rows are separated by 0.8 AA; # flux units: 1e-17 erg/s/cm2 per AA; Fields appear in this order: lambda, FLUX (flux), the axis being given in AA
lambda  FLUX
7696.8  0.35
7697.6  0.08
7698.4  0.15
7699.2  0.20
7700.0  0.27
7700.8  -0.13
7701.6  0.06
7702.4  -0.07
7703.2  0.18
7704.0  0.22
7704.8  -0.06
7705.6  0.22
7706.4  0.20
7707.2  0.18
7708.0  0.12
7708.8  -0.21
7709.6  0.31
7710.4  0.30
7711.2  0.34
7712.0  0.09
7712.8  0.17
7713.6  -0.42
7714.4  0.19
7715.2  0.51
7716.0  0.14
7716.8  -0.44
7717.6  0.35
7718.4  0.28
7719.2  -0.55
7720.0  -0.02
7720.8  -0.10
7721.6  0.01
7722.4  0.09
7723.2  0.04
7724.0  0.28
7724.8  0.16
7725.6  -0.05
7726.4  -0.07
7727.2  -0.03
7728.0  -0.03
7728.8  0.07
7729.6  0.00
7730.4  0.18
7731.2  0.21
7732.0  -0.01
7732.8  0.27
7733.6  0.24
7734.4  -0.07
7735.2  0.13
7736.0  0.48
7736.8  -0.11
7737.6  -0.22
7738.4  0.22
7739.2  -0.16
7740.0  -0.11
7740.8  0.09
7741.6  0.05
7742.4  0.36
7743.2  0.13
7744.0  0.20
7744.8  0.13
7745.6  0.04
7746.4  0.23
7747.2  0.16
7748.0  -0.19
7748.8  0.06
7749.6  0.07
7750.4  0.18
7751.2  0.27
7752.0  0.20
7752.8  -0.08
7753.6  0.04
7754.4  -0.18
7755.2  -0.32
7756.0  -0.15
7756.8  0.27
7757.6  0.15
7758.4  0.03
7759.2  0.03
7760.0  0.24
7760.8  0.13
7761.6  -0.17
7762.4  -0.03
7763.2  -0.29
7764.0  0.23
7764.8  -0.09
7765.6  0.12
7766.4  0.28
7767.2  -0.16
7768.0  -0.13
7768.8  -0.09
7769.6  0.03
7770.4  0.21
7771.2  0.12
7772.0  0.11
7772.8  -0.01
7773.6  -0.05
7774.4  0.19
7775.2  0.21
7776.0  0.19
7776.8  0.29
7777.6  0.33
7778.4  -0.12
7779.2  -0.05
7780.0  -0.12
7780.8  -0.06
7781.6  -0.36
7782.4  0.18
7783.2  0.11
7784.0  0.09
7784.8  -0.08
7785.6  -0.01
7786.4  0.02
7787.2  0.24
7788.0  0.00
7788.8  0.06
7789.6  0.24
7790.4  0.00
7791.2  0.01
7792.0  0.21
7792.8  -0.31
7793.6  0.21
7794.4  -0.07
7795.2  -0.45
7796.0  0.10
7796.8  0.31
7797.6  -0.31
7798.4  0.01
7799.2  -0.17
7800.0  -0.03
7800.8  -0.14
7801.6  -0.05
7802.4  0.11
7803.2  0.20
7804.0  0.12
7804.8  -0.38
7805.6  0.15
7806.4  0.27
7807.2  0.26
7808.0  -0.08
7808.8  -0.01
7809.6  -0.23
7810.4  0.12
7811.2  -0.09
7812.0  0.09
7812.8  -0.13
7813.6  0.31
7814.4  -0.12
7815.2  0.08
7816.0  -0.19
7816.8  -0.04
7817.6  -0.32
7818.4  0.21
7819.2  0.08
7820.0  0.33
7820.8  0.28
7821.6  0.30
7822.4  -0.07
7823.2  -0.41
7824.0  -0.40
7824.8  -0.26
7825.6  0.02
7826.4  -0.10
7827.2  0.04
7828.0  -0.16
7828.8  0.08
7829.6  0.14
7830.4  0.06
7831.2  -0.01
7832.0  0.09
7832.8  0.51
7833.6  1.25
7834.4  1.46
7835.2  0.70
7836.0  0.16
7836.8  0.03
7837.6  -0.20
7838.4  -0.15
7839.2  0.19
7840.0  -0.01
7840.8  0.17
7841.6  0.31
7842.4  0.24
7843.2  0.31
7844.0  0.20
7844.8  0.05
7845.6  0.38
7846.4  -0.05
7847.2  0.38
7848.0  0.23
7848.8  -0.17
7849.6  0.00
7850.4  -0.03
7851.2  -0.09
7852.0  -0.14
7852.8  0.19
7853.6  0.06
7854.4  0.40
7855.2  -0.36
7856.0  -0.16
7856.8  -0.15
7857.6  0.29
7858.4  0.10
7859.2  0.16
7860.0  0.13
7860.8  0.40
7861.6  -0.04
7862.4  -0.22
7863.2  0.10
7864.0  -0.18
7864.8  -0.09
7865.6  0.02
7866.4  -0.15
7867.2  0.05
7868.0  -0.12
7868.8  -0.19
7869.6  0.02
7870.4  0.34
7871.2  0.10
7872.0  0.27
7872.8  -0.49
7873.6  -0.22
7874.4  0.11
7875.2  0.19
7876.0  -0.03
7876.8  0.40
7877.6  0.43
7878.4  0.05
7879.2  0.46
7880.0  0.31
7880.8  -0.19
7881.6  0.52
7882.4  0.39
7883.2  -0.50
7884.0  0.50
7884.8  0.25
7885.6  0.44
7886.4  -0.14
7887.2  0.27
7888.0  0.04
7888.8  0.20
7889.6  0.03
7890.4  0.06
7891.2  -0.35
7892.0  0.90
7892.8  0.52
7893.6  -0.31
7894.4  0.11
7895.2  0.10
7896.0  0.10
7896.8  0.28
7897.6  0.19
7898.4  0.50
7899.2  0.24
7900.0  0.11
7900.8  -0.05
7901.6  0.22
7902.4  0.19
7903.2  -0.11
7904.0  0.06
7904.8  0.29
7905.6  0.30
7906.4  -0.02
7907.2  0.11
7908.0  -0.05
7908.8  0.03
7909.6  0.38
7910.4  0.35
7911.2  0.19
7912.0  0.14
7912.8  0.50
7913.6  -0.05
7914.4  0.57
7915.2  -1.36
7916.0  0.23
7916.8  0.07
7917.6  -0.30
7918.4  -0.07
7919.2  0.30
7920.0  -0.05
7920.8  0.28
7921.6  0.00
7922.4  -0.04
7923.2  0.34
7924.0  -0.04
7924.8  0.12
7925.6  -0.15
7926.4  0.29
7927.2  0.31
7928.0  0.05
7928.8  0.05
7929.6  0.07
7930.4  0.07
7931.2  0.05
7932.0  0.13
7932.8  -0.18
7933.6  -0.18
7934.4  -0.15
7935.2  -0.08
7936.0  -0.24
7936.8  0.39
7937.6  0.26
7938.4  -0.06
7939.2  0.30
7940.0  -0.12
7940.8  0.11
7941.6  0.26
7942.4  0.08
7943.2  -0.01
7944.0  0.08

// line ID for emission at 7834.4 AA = H-alpha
